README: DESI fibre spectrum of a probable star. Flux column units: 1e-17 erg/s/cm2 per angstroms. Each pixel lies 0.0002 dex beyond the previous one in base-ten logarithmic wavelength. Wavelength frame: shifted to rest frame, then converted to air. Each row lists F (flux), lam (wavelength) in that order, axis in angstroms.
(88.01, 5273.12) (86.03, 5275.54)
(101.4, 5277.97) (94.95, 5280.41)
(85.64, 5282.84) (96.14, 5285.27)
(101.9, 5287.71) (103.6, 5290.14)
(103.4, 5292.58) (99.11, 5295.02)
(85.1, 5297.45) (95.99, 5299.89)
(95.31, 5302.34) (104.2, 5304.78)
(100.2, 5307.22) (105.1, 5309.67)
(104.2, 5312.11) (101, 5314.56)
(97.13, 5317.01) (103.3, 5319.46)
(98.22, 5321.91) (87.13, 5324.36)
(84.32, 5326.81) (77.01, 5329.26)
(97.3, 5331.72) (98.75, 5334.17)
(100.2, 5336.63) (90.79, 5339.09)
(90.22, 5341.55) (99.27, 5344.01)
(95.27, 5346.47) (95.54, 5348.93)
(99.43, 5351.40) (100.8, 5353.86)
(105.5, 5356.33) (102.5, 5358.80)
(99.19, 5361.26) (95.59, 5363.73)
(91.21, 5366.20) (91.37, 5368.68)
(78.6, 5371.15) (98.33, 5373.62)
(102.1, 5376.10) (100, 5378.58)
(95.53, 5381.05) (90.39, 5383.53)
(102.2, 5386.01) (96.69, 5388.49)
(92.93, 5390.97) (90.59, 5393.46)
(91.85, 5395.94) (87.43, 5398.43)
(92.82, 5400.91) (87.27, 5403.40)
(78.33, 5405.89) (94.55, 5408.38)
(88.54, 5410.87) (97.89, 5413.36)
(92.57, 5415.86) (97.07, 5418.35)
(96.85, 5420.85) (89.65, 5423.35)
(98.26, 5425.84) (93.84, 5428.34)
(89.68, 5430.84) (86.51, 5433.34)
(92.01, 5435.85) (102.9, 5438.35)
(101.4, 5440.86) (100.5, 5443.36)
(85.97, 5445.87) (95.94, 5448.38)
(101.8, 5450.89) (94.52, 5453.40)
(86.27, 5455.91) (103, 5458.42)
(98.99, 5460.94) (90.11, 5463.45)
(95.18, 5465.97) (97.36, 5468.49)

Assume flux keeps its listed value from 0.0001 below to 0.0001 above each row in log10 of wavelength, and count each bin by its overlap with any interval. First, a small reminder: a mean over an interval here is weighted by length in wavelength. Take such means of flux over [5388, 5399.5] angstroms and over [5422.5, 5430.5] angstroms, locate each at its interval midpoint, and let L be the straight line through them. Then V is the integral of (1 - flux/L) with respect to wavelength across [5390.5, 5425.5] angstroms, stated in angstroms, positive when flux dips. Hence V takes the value 0.41 angstroms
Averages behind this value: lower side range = 91.6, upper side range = 93.7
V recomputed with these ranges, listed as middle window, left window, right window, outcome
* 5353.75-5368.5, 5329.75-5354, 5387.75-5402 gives -0.6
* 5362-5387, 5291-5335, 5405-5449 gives 0.1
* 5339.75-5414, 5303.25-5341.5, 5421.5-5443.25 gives 1.0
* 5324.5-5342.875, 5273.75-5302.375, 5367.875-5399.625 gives 0.7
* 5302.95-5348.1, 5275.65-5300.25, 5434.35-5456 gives 0.0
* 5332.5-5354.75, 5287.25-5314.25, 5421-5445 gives 0.4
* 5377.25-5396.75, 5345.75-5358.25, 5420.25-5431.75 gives 0.3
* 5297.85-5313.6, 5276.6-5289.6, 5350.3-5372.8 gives -0.6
